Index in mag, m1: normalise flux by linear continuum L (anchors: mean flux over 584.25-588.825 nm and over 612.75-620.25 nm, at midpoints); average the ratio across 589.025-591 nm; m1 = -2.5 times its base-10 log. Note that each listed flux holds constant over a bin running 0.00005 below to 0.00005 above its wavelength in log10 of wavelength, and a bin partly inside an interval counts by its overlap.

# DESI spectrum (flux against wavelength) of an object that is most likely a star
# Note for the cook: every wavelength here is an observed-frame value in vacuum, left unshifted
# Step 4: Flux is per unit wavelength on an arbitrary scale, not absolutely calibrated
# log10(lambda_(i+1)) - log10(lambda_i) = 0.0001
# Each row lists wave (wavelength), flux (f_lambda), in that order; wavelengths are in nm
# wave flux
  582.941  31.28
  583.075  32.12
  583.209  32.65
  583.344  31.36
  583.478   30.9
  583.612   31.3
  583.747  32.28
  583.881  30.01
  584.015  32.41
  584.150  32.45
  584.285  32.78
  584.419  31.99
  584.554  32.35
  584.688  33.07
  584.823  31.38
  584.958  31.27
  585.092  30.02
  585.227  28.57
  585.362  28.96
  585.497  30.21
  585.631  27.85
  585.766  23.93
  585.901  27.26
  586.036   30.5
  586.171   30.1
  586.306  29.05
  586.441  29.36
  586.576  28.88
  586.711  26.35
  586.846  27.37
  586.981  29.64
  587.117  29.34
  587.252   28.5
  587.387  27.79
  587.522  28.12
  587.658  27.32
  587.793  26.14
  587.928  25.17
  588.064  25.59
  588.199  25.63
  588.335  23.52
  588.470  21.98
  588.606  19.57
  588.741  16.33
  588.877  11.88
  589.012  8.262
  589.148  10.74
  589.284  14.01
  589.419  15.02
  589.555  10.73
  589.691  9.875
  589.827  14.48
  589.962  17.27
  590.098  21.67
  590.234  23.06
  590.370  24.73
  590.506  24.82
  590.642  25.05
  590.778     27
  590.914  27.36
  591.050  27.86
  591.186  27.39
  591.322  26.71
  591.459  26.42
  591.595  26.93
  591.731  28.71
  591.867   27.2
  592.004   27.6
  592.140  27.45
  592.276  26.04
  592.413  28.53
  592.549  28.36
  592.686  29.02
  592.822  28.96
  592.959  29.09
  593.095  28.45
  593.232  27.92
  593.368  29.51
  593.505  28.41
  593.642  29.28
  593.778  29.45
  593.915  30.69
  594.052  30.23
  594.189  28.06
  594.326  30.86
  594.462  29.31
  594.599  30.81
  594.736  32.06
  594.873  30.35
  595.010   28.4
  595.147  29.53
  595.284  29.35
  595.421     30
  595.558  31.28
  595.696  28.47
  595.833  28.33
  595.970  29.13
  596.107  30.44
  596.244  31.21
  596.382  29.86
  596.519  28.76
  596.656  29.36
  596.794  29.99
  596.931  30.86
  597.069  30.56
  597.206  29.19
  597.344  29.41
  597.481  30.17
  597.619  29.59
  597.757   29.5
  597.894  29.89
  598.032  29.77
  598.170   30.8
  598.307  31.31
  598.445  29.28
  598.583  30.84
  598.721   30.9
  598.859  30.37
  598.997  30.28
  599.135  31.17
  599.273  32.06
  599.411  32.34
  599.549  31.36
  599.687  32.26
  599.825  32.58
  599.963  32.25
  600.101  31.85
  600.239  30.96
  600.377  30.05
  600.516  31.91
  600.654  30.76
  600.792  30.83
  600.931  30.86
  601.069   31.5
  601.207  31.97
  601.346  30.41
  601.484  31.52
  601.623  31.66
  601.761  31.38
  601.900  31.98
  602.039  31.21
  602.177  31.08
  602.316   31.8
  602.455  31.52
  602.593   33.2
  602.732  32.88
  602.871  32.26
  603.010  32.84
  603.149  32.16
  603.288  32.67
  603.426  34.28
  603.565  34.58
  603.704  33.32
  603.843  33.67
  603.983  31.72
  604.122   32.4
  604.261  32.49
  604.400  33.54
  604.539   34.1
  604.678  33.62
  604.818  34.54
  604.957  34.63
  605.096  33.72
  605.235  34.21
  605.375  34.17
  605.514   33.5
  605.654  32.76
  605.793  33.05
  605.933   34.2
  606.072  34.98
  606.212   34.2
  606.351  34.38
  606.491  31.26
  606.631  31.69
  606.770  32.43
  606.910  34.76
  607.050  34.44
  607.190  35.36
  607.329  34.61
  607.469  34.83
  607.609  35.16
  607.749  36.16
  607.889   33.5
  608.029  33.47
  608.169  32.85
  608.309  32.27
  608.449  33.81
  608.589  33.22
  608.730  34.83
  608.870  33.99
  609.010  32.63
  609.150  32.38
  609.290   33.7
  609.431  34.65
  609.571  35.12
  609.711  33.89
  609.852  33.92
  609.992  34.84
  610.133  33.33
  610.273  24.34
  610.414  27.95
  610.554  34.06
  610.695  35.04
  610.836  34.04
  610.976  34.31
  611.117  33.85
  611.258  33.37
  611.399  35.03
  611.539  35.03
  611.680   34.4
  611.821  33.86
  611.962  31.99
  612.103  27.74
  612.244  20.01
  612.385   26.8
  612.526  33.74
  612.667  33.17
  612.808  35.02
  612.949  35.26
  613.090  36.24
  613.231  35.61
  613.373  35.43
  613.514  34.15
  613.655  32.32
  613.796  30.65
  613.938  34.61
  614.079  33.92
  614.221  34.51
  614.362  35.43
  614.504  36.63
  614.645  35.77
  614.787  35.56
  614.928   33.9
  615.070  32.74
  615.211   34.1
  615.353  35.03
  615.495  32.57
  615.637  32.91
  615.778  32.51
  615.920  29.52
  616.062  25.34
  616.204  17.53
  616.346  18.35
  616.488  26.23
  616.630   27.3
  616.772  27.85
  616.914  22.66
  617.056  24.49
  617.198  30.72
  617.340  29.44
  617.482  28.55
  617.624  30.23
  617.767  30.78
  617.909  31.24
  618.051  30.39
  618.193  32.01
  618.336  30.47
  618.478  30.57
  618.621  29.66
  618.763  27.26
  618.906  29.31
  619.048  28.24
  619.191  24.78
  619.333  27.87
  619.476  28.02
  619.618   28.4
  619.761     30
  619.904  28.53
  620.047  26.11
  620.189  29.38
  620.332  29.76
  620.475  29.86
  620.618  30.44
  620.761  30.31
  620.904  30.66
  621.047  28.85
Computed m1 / 0.44 mag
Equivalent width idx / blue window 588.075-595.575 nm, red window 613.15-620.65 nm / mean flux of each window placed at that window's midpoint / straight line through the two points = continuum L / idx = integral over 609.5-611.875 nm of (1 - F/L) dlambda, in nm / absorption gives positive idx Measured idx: -0.364 nm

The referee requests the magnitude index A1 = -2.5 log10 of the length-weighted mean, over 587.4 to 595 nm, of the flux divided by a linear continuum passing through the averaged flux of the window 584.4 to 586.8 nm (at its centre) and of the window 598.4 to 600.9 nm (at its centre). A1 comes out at 0.216 mag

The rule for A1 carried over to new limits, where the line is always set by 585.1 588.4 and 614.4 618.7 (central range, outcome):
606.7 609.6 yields -0.162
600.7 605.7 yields -0.131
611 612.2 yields -0.118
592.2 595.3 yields -0.037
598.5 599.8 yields -0.097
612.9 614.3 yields -0.157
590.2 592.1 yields 0.060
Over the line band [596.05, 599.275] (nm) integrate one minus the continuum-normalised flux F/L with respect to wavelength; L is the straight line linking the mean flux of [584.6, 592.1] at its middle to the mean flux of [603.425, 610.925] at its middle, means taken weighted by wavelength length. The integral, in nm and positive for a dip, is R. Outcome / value -0.13 nm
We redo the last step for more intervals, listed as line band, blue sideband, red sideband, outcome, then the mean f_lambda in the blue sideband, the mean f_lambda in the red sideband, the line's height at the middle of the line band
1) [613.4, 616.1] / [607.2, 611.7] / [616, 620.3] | -0.30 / 33.6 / 27.8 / 30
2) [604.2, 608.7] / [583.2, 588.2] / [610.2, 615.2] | -0.22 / 29.4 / 33.1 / 32.2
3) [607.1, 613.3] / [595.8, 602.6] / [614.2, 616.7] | -0.48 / 30.8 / 30.8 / 30.8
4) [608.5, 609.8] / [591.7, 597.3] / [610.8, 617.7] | -0.12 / 29.3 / 31.4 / 30.9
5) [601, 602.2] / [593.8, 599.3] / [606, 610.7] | 0.00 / 30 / 33.5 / 31.5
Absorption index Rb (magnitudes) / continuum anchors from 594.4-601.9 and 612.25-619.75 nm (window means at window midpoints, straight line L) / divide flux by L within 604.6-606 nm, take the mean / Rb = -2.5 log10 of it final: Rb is -0.11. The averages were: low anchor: 30.6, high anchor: 30.6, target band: 33.8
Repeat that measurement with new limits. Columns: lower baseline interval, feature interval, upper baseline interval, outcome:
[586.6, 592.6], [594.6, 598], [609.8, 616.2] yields -0.15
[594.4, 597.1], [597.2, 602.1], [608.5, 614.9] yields -0.01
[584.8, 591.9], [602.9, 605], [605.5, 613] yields -0.08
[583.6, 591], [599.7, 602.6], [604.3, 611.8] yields -0.02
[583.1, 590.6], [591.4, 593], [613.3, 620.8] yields -0.06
